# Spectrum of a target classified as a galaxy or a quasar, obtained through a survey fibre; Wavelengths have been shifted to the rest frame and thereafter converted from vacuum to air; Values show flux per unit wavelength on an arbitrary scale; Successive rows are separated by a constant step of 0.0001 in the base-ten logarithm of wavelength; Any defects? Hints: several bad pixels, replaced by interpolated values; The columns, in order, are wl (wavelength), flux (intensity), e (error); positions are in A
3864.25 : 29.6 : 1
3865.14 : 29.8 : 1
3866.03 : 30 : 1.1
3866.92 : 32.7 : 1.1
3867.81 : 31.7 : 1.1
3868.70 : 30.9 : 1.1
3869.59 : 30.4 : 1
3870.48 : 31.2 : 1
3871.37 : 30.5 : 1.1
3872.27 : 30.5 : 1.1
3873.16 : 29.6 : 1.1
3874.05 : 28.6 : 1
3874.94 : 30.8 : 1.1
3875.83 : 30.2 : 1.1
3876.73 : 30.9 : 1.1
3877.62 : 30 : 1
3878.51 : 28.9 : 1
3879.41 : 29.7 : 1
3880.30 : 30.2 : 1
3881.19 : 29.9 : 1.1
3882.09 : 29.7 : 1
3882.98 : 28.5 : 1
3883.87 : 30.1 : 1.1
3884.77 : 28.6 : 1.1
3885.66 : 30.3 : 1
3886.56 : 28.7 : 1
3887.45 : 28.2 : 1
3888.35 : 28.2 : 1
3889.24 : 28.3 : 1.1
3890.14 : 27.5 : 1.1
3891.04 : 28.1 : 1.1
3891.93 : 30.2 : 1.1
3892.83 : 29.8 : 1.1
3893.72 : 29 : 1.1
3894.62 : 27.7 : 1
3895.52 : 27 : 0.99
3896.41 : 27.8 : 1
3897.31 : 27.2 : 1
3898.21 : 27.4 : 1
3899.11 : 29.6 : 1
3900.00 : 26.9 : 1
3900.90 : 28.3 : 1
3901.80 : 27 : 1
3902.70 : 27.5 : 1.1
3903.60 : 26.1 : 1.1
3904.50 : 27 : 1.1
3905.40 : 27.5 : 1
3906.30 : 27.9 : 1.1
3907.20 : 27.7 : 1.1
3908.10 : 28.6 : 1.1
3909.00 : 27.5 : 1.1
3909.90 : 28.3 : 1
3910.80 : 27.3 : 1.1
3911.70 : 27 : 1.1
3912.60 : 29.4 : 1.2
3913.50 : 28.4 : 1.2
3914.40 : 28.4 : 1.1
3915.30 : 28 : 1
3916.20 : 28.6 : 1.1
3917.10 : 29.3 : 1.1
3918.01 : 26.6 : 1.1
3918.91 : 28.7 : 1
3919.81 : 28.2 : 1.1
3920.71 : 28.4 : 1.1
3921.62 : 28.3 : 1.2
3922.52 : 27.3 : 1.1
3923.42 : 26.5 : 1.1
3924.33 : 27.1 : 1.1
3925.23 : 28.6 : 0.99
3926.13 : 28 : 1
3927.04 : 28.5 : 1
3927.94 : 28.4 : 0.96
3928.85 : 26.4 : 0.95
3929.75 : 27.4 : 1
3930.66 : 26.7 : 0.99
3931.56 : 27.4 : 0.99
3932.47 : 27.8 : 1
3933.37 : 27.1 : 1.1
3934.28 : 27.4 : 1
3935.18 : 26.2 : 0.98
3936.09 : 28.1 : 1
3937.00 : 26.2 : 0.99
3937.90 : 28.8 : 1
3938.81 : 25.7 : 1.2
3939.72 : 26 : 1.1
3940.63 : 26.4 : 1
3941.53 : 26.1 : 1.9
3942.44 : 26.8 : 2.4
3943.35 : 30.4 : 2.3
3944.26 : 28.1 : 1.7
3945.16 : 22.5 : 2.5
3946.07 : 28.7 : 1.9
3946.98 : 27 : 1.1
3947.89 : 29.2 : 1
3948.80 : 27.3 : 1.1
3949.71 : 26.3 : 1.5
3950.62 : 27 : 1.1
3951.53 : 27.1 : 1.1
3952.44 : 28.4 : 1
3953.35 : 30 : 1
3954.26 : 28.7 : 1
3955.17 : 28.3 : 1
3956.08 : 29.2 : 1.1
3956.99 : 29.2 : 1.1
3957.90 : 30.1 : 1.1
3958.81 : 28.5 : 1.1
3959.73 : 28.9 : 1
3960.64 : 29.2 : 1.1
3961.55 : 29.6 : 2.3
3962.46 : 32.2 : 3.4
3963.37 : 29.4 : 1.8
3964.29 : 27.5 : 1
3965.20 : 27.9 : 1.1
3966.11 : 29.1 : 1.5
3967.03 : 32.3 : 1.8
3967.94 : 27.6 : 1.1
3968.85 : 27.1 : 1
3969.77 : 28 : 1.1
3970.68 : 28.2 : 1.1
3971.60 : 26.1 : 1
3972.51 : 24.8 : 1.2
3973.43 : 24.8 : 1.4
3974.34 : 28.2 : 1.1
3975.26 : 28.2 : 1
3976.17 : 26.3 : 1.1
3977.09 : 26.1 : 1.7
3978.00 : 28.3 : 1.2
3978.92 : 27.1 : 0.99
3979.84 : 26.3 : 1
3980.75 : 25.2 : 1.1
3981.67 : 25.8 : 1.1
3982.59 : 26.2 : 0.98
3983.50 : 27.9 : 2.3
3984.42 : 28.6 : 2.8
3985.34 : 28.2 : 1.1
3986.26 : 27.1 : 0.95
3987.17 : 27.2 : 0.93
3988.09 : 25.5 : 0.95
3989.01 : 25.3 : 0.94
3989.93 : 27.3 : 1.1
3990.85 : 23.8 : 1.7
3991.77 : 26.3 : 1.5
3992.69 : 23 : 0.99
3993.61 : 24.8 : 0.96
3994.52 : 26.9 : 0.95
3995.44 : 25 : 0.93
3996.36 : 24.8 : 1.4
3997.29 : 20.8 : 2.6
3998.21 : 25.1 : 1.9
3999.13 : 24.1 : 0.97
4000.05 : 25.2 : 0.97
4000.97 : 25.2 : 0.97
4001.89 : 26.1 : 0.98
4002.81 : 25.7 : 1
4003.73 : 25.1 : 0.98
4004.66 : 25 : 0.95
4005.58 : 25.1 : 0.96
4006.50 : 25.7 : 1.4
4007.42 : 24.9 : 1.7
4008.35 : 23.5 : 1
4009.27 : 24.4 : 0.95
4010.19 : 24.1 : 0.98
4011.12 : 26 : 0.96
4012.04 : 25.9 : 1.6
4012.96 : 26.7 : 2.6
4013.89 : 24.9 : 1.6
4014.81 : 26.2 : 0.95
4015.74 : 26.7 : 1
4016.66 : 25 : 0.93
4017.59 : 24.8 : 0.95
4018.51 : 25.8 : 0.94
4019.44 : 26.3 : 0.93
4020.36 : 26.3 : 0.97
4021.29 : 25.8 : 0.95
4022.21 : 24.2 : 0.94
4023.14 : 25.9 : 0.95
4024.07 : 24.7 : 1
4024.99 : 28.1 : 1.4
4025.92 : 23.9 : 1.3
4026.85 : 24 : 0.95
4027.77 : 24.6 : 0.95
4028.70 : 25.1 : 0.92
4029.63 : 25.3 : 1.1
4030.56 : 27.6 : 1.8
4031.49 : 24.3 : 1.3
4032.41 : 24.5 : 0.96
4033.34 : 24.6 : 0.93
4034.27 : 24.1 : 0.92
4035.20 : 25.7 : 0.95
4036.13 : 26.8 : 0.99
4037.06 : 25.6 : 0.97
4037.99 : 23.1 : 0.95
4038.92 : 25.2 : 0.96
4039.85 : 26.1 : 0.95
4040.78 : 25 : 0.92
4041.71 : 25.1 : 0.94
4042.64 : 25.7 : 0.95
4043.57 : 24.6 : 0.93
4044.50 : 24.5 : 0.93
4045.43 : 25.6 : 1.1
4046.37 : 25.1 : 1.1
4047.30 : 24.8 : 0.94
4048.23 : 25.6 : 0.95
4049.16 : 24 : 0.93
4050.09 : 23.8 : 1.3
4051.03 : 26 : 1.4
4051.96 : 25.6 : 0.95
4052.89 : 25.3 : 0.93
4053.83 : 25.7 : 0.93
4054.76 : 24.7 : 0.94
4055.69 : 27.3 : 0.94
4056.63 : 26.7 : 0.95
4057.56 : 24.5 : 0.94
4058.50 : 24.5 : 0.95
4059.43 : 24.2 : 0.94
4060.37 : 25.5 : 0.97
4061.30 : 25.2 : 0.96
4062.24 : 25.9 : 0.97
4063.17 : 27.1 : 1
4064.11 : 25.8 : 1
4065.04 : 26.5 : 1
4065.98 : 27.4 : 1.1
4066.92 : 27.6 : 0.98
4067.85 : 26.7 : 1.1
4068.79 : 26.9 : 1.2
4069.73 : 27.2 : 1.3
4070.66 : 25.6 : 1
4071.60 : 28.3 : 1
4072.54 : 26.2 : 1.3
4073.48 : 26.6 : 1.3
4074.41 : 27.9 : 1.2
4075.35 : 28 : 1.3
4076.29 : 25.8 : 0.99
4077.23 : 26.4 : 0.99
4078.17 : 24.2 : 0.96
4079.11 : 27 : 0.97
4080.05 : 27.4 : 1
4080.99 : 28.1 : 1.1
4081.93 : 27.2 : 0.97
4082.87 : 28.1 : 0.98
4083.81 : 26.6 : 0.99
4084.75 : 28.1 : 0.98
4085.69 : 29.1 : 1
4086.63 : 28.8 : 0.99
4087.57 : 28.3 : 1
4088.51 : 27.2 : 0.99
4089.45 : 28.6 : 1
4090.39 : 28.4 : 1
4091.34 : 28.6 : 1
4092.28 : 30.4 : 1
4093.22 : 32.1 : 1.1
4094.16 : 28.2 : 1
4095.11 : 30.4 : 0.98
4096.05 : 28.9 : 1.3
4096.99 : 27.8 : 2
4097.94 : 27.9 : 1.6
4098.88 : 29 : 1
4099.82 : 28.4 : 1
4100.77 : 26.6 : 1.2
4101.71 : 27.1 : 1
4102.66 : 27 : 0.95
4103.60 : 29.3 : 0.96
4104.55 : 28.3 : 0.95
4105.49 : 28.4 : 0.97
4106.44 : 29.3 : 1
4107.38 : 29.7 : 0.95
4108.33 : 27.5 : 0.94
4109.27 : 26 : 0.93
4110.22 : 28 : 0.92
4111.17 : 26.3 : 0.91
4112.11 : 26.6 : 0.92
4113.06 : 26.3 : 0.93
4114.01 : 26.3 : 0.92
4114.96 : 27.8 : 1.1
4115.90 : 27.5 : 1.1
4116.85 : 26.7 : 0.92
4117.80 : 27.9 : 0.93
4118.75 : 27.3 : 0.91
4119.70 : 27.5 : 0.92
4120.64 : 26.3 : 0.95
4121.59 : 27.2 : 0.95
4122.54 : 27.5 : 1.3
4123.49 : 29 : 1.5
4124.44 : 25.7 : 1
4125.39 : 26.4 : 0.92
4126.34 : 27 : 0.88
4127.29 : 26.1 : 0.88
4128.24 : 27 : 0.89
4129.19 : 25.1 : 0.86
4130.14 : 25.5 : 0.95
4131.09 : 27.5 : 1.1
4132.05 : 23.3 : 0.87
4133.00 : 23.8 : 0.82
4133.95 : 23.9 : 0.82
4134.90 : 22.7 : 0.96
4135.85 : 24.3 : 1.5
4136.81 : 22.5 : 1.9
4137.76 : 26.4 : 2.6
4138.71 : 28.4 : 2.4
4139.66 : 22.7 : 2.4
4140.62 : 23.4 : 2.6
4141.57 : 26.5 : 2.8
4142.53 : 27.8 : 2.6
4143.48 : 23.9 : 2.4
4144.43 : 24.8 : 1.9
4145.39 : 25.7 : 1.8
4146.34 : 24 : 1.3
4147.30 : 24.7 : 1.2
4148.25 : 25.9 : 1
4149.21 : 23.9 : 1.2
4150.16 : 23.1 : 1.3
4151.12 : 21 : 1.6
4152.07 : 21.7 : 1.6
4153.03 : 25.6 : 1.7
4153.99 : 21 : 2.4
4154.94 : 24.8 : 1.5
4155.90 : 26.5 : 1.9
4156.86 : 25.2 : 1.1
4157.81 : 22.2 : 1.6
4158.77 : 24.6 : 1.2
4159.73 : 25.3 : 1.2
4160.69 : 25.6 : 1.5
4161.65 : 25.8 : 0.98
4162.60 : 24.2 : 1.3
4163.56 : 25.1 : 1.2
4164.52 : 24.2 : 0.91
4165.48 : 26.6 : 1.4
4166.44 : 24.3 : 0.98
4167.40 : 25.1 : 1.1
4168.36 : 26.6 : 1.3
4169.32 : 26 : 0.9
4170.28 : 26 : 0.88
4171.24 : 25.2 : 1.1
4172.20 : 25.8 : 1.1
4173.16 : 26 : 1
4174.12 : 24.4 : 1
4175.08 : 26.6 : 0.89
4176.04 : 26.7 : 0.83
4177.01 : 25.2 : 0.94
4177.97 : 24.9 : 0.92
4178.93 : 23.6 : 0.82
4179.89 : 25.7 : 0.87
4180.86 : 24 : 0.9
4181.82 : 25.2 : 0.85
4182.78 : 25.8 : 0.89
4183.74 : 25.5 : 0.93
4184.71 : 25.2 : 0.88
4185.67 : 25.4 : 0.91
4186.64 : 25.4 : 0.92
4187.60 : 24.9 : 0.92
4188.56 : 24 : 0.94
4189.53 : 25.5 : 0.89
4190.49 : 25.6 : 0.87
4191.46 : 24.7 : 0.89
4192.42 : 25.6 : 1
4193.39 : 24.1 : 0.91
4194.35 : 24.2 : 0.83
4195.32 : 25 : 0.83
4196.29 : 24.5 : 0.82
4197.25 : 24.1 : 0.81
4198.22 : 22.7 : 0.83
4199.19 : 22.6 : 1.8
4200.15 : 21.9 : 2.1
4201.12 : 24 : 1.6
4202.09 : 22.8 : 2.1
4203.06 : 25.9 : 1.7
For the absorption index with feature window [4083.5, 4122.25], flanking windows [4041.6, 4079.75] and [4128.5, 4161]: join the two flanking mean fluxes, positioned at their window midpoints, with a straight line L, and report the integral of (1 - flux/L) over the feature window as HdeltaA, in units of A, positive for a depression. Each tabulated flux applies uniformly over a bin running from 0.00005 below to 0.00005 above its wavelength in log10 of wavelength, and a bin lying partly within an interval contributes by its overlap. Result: -4.29 A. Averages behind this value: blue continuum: 25.9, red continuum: 24.5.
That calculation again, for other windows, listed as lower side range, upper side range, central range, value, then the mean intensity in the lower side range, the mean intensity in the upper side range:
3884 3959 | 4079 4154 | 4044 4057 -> 0.84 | 27.9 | 26.7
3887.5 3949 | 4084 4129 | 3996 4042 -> 4.30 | 27.7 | 27.8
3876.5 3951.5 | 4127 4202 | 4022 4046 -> 1.15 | 27.9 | 24.8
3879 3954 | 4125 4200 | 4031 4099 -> -1.16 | 27.9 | 24.9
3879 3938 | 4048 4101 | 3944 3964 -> -0.45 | 28.1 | 27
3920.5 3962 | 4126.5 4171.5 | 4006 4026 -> 0.90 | 27.7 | 24.8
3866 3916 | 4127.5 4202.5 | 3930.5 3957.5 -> 0.56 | 28.9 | 24.8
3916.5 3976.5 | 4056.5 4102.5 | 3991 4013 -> 2.14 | 27.8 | 27.3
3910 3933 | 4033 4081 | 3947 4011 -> 0.45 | 27.9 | 25.8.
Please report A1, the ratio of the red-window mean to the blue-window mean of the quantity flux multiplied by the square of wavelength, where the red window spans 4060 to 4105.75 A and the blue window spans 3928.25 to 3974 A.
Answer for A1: 1.1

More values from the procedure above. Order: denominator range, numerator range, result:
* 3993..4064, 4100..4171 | 1.08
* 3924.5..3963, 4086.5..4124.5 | 1.09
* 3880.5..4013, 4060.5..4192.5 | 1.05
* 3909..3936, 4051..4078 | 1.01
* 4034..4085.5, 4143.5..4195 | 1.01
